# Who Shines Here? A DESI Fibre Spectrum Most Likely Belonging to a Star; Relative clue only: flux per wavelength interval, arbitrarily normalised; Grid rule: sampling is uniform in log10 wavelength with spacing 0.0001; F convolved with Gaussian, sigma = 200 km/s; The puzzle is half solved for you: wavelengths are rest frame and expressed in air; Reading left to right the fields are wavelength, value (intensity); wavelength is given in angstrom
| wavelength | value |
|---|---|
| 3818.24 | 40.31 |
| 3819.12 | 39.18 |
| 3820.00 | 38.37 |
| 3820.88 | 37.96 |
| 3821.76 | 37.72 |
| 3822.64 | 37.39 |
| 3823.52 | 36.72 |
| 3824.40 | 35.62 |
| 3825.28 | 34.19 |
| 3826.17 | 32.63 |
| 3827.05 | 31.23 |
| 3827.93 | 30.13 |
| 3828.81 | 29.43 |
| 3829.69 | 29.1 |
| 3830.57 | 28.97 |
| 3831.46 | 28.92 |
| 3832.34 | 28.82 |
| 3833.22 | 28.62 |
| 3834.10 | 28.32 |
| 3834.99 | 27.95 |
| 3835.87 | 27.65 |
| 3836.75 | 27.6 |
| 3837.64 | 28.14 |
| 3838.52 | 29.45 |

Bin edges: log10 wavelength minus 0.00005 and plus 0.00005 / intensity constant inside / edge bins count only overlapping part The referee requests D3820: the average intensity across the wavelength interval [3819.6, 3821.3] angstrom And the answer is 38.2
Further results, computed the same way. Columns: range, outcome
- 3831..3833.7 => 28.8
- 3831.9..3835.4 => 28.4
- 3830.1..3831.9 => 28.9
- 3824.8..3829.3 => 31.5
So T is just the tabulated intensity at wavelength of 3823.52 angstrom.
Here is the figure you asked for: 36.72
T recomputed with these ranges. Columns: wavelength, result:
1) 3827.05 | 31.23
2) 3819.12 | 39.18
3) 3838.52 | 29.45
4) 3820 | 38.37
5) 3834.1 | 28.32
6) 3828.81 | 29.43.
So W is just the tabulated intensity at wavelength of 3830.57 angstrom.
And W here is 28.97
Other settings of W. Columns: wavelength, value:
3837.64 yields 28.14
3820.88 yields 37.96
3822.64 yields 37.39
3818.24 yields 40.31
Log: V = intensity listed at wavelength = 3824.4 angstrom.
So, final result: 35.62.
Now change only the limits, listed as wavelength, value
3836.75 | 27.6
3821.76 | 37.72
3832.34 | 28.82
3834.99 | 27.95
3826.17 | 32.63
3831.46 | 28.92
